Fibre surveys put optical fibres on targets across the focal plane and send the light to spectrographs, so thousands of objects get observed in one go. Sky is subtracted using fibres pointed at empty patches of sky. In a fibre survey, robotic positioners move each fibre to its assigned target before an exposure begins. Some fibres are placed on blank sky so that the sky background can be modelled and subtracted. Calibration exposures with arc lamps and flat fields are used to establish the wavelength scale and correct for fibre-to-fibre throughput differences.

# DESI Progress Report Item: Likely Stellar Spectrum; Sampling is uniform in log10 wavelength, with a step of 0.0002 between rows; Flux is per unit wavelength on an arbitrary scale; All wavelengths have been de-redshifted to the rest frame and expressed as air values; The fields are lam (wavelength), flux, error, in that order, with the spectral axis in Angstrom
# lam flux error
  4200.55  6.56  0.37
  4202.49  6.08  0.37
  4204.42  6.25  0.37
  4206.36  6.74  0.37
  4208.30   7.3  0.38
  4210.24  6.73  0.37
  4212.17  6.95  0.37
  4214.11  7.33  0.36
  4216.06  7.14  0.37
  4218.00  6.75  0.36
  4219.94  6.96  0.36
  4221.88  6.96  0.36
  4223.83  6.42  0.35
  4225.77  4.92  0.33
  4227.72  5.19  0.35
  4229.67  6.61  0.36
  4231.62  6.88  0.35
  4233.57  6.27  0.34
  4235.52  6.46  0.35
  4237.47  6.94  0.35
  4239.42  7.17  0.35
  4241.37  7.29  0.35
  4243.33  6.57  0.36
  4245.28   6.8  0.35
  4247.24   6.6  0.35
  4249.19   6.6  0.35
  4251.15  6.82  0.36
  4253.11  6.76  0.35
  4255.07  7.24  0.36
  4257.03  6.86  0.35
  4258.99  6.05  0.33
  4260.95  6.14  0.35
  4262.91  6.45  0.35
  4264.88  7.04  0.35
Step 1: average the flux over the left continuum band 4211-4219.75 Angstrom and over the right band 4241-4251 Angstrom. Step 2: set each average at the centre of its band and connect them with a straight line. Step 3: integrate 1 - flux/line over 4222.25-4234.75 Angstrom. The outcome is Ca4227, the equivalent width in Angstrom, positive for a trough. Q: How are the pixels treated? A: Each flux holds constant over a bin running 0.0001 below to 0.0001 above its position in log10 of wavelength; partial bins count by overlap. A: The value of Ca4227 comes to 1.5 Angstrom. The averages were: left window 7.03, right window 6.74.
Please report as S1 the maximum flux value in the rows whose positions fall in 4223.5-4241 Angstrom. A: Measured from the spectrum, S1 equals 7.17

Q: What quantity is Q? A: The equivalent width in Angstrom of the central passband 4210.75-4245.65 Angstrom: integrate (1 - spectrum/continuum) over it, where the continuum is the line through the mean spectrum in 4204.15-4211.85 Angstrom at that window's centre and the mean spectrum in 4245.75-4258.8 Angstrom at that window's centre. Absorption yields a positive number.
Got 0.8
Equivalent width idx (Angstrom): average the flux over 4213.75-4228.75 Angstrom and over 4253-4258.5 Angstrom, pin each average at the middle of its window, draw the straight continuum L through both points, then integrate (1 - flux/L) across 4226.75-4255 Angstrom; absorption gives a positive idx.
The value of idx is 0.2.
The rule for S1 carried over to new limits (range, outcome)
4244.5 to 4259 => 7.24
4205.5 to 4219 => 7.33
